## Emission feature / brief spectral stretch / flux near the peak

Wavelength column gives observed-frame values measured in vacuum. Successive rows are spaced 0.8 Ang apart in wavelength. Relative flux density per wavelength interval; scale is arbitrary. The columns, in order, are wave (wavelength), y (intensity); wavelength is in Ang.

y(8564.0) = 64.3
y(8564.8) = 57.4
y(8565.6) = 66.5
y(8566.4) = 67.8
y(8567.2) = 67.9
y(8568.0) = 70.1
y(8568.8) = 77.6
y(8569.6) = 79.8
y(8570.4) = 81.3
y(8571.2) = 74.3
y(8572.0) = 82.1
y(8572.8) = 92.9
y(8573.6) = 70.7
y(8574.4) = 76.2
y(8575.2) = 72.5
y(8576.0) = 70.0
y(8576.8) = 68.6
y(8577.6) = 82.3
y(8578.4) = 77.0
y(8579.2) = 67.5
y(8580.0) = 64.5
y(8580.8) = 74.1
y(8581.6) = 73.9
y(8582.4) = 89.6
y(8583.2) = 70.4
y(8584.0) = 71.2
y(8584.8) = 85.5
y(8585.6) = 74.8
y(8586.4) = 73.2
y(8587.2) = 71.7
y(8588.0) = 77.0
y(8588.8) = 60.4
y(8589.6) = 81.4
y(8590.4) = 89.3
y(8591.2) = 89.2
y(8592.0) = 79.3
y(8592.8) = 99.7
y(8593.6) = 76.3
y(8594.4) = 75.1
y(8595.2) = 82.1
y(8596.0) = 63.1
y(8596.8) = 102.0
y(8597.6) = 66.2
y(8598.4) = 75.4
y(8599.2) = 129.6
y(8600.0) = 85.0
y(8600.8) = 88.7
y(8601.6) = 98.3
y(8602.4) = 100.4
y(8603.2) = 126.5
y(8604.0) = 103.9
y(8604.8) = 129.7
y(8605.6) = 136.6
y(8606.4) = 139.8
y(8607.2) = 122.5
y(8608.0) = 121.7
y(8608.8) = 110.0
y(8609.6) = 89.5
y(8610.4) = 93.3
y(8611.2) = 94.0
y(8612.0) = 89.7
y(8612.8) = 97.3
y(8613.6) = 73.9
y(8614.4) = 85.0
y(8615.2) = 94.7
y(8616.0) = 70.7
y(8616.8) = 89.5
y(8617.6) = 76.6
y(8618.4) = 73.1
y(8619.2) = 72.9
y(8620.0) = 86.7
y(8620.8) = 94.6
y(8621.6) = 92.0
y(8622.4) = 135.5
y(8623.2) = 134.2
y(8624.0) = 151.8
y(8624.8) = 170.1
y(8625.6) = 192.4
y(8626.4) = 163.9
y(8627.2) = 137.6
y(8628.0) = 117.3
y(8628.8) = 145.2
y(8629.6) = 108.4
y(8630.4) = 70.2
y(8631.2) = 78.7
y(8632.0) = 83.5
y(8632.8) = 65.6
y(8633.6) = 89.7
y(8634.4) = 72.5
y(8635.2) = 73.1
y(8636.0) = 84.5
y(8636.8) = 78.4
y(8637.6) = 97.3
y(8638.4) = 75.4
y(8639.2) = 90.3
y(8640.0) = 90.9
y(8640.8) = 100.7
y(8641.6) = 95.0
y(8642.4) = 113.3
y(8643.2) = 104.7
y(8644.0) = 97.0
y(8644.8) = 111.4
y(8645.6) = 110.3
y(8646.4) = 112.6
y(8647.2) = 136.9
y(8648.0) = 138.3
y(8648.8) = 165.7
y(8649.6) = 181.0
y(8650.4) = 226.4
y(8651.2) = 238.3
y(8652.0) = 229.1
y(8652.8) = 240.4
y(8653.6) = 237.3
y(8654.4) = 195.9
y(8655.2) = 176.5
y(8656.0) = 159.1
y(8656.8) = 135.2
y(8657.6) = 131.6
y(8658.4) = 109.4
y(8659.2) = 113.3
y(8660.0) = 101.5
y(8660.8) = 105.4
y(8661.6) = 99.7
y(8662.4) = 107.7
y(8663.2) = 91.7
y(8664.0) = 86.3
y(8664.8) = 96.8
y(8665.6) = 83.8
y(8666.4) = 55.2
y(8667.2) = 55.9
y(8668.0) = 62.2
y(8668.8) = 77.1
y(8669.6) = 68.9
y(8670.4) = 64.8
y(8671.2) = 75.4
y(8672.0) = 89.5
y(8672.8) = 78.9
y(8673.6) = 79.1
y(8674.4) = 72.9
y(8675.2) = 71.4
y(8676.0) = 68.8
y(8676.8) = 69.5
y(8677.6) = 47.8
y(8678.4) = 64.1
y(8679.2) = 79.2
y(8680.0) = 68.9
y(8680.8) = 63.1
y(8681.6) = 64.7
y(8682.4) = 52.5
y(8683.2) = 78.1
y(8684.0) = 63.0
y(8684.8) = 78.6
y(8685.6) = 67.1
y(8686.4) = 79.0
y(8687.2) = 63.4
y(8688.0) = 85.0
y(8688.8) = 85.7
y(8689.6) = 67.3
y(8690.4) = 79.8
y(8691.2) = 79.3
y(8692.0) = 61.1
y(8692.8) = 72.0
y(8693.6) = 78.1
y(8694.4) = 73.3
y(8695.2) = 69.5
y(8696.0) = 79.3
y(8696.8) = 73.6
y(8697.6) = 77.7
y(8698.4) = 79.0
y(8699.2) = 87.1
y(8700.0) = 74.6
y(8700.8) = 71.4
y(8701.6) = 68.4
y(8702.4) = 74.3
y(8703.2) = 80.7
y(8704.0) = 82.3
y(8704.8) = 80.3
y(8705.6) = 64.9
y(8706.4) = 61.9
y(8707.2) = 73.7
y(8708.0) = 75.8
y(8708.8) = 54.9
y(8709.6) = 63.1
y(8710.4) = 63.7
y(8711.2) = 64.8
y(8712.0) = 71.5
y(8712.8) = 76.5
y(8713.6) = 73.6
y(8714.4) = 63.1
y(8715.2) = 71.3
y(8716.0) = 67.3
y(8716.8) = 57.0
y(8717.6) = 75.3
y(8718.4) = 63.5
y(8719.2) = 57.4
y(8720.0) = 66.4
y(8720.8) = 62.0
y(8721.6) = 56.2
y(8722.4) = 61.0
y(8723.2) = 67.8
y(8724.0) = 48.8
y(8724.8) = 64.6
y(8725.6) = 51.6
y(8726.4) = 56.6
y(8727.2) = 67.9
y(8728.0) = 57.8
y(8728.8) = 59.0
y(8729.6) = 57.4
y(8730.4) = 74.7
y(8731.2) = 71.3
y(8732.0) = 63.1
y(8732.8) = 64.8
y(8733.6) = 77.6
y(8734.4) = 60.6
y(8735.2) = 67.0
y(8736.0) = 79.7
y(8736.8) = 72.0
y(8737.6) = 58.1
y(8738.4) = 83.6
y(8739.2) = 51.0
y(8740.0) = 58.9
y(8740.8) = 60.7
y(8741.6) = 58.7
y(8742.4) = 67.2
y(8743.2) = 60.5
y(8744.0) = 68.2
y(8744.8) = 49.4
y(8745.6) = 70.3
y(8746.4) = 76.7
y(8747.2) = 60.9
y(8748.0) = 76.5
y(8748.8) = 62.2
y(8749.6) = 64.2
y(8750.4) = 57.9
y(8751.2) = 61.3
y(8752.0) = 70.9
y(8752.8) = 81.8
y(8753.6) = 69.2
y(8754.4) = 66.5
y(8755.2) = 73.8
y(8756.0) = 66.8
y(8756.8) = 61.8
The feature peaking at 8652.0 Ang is [N II] 6583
